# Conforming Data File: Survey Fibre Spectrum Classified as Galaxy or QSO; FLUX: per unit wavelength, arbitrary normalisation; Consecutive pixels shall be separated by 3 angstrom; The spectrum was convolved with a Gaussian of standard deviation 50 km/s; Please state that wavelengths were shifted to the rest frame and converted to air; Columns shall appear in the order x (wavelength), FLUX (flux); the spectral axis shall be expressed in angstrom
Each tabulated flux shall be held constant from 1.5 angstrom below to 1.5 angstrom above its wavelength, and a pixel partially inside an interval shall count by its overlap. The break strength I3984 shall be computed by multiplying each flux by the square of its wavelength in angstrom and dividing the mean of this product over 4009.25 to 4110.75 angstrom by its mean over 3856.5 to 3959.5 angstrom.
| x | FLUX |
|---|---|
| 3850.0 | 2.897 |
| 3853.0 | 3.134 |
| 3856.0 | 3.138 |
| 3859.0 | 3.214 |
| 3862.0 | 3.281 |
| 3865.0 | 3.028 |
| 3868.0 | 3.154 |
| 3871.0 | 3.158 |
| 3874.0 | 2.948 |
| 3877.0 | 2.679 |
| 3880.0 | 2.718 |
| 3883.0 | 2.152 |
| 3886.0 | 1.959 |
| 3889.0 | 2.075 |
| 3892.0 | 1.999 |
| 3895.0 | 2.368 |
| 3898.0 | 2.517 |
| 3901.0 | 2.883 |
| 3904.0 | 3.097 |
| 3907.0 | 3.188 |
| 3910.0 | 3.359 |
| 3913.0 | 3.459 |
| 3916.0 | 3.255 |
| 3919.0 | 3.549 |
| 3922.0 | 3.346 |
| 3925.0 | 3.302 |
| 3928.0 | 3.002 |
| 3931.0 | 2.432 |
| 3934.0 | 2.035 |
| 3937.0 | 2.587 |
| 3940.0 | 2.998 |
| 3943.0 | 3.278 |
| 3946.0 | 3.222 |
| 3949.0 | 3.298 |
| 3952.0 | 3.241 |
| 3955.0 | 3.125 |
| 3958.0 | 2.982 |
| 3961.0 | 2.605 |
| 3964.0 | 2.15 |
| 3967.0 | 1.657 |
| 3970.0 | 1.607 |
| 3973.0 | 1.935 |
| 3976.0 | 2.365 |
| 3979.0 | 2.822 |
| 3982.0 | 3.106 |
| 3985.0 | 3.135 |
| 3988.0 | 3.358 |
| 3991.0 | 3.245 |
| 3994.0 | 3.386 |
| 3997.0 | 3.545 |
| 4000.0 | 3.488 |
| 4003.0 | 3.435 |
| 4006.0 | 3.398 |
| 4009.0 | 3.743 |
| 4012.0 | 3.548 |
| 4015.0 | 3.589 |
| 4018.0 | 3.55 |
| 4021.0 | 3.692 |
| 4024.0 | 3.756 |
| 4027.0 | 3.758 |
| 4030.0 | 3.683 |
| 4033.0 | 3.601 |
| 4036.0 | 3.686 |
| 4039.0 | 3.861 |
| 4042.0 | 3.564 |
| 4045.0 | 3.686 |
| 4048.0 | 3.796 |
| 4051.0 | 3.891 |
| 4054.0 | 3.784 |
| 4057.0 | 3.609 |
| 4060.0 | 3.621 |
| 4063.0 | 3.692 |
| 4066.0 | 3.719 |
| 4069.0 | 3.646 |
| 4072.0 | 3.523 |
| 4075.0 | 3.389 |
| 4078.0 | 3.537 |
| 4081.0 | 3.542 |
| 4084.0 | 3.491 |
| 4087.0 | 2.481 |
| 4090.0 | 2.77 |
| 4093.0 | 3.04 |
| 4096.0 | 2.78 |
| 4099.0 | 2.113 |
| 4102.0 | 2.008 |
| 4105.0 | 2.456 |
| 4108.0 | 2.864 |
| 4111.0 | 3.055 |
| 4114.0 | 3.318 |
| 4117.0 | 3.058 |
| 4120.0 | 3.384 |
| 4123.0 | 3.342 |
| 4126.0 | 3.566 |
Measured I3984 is 1.25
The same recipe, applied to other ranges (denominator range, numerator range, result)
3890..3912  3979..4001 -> 1.24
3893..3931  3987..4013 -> 1.18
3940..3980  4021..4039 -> 1.45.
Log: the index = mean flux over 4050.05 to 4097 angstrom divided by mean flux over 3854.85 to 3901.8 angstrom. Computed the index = 1.3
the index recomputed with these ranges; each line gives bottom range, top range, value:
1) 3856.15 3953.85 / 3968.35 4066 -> 1.17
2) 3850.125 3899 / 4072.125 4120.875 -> 1.09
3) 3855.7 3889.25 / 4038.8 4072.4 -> 1.32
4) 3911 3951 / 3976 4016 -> 1.09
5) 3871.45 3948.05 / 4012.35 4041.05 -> 1.30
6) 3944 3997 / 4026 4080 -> 1.31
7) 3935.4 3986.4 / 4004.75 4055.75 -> 1.36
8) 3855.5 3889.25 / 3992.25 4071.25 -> 1.30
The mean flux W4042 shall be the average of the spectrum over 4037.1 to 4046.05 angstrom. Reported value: 3.7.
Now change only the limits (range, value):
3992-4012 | 3.5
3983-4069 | 3.6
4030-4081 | 3.66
